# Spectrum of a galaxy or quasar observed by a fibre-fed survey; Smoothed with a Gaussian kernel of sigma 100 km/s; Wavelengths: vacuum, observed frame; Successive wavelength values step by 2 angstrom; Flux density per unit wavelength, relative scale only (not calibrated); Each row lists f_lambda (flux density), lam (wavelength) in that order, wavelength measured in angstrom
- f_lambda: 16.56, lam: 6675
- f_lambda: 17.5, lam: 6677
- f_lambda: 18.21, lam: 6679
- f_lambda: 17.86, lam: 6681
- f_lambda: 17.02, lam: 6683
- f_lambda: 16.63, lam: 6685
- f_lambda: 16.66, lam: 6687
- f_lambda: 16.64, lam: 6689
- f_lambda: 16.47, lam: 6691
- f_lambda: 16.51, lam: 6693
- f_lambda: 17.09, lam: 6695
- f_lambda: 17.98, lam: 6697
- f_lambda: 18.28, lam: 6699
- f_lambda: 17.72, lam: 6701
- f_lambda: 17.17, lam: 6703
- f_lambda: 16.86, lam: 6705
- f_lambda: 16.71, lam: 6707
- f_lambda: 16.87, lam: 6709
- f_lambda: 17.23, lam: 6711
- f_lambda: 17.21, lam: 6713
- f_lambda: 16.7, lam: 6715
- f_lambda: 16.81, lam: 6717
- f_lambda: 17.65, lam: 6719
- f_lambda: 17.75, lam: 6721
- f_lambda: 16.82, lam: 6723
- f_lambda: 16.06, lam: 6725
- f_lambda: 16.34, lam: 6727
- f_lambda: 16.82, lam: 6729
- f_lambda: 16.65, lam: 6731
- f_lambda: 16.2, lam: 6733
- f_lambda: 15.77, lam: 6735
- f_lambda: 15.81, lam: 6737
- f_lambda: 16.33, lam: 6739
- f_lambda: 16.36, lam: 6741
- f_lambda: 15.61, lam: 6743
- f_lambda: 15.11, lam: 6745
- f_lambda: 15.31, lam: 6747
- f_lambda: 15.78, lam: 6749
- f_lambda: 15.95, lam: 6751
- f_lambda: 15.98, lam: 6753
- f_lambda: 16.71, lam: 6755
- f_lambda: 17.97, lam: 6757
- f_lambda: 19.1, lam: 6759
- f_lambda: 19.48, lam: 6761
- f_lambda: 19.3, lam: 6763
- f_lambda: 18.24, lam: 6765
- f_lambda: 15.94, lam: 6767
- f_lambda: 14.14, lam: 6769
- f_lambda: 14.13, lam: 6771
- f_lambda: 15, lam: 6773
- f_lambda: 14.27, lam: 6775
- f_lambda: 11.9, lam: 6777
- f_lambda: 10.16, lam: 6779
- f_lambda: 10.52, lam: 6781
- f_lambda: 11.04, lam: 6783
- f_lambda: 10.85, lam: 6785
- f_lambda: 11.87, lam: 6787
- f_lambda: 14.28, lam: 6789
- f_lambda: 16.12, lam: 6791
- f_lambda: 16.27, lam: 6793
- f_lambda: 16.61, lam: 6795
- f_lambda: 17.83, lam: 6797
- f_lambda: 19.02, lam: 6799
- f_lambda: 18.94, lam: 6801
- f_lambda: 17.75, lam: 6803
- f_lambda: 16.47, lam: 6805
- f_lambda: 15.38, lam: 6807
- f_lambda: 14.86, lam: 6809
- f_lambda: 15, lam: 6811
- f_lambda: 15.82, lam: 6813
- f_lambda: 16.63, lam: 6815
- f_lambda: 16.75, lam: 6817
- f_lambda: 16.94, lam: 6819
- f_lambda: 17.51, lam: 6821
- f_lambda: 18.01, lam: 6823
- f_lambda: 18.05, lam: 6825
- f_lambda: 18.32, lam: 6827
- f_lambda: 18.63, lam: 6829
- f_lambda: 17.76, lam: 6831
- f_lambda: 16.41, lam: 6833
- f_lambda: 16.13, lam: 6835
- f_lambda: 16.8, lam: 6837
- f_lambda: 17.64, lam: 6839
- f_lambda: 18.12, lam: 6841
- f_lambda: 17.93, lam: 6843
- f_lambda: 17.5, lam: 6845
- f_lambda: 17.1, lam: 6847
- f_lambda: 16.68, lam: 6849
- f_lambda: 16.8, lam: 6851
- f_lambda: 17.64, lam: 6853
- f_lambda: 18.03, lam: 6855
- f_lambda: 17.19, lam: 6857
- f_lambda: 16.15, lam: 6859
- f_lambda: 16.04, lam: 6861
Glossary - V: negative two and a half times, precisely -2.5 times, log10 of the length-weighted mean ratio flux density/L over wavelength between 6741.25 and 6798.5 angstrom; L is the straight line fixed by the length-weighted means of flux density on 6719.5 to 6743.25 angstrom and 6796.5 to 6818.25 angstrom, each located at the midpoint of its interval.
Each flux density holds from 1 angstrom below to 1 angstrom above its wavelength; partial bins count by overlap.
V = 0.09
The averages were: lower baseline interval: 16.4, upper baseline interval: 16.7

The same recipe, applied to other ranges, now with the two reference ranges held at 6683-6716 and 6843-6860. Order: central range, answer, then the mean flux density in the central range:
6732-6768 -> 0.024 mag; 16.7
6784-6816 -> 0.084 mag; 15.9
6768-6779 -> 0.253 mag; 13.5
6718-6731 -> 0.012 mag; 16.9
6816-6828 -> -0.028 mag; 17.6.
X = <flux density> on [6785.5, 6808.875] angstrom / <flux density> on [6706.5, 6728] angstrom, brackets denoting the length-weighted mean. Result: 1.0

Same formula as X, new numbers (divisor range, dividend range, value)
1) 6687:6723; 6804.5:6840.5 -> 0.98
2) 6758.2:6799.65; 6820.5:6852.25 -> 1.16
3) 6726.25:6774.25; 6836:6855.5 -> 1.06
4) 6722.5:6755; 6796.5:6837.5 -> 1.06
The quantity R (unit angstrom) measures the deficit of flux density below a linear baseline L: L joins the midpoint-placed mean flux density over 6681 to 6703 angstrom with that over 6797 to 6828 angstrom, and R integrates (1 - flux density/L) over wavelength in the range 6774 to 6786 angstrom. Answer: 3.9 angstrom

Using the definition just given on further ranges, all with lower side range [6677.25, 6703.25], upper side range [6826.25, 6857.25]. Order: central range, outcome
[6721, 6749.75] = 1.95 angstrom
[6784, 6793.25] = 1.96 angstrom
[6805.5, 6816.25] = 1.10 angstrom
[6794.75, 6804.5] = -0.39 angstrom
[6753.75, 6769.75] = -0.28 angstrom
